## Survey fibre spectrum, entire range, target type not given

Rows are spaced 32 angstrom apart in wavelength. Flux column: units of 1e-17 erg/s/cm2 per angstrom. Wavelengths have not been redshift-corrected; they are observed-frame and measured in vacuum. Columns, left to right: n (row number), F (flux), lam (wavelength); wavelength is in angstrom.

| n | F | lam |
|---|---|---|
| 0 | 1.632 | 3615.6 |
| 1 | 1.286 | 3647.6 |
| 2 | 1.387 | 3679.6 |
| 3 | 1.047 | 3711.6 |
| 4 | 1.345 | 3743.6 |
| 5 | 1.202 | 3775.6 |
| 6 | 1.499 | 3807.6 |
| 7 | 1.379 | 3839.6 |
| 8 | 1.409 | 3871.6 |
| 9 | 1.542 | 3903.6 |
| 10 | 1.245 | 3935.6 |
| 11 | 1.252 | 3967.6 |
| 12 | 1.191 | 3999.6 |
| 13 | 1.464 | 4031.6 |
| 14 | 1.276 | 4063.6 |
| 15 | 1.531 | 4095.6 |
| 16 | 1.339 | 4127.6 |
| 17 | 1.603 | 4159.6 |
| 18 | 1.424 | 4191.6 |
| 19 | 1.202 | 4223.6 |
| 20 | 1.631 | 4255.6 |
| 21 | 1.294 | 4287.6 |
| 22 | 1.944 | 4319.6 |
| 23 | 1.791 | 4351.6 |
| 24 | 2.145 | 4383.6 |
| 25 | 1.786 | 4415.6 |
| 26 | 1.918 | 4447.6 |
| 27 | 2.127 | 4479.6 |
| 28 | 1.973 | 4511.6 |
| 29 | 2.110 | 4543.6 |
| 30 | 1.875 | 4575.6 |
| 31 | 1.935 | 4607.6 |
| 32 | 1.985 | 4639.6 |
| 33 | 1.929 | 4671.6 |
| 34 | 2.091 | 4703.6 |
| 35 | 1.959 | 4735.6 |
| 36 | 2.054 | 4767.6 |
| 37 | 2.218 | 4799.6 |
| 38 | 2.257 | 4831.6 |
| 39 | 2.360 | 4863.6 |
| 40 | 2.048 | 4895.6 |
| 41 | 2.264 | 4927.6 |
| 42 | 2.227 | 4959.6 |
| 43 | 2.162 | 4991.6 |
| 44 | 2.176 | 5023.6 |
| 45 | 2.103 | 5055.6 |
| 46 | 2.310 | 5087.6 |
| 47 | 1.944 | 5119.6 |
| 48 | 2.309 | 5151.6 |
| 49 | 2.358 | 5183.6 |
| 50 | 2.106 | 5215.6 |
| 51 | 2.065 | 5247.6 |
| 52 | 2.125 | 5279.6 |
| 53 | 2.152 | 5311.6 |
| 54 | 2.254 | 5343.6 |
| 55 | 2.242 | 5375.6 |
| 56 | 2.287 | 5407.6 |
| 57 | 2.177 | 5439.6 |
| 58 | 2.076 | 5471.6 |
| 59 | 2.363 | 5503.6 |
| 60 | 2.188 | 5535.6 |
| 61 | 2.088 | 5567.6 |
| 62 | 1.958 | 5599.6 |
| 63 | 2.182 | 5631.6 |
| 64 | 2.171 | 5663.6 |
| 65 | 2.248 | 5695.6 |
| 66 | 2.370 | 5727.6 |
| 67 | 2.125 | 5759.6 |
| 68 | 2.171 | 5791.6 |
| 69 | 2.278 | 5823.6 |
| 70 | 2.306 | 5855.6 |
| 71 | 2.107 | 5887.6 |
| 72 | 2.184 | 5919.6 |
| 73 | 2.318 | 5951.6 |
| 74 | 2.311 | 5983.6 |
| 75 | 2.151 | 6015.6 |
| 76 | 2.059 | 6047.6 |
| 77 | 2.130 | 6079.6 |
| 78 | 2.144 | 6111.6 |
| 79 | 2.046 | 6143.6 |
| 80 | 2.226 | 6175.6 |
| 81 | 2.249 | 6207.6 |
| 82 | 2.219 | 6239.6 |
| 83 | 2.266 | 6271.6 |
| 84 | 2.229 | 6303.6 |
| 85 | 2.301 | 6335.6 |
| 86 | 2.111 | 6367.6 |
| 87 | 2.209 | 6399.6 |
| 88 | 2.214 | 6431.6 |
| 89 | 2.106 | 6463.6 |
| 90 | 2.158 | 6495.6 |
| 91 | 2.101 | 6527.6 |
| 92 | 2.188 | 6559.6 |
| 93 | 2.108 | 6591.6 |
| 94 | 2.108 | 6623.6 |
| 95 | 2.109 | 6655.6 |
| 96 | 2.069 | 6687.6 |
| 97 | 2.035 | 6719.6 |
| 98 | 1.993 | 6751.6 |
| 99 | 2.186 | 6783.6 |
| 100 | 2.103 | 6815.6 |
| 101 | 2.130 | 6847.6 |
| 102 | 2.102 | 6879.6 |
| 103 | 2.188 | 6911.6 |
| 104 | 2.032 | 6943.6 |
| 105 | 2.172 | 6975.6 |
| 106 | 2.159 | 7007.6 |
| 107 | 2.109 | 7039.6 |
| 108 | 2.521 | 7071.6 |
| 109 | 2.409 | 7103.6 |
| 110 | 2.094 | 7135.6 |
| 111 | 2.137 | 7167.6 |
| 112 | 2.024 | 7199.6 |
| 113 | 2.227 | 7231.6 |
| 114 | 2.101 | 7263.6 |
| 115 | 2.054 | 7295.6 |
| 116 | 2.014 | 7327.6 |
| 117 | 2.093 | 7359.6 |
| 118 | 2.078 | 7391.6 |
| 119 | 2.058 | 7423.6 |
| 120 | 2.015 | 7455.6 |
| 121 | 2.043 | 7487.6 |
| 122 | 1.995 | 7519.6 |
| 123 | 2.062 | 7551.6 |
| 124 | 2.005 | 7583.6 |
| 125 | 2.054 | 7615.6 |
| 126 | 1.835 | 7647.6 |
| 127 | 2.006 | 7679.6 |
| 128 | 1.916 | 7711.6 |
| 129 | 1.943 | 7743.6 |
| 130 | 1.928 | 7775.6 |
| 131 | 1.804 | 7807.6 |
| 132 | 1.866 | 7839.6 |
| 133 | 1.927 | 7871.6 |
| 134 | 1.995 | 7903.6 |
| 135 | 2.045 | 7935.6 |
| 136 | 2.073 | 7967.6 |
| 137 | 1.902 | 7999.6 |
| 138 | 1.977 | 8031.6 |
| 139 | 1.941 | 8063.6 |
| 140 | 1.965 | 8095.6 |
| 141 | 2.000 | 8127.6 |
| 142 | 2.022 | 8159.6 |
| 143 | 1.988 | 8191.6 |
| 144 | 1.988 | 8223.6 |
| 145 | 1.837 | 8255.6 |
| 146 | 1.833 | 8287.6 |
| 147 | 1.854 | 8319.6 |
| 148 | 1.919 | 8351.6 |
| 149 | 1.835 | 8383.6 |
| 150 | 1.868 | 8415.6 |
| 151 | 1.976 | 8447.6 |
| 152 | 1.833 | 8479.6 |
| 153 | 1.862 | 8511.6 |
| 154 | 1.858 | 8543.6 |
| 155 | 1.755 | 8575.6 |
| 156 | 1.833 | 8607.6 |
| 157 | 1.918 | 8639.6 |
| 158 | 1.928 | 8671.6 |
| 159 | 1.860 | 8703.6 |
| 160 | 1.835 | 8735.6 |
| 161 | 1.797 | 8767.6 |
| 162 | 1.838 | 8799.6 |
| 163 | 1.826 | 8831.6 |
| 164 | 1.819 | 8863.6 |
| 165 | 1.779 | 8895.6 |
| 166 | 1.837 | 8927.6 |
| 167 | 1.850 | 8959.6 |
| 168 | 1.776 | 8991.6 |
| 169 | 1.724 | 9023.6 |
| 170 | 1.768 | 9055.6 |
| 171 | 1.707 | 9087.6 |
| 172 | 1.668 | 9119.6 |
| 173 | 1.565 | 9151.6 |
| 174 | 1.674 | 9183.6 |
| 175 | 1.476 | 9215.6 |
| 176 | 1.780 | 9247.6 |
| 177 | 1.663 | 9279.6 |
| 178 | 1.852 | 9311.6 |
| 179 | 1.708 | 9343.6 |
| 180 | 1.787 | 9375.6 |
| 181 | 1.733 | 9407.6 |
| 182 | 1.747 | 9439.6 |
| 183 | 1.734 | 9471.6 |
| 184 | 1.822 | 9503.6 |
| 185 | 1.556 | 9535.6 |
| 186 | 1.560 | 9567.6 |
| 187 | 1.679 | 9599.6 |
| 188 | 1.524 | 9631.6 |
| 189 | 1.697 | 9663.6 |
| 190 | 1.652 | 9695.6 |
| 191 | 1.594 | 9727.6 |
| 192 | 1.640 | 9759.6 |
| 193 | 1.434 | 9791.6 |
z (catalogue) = 0.078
